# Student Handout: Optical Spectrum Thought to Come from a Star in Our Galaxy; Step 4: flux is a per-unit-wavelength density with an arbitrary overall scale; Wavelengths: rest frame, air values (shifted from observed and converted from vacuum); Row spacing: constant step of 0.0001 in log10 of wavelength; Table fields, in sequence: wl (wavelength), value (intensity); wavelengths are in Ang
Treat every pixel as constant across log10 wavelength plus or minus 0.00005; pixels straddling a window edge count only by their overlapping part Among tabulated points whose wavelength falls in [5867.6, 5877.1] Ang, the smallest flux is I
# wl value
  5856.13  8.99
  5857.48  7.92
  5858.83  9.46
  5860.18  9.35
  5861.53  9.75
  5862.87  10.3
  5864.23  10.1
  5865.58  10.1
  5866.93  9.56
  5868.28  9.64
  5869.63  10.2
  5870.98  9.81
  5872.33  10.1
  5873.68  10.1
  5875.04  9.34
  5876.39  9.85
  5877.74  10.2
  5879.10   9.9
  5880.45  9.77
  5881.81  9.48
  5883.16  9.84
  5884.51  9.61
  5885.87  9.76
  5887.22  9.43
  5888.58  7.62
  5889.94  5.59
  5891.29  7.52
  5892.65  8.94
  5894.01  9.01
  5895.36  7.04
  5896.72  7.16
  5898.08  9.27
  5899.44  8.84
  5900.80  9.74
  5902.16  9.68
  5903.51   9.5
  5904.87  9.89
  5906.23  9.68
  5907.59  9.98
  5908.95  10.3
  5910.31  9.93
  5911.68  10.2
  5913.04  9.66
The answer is 9.34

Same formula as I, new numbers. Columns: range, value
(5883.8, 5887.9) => 9.43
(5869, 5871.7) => 9.81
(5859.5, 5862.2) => 9.35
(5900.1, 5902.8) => 9.68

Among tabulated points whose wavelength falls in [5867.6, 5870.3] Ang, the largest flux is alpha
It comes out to 10.2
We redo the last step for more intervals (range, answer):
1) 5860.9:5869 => 10.3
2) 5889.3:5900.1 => 9.27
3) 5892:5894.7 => 9.01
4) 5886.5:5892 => 9.43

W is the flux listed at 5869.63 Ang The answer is 10.2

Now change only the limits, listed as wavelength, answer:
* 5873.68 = 10.1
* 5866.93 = 9.56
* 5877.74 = 10.2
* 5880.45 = 9.77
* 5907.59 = 9.98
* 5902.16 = 9.68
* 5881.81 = 9.48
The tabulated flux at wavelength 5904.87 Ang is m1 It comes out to 9.89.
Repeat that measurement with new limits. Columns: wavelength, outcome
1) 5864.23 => 10.1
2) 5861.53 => 9.75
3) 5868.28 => 9.64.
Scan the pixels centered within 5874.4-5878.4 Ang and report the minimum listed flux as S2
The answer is 9.34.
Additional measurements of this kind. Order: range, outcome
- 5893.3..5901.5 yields 7.04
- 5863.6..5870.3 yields 9.56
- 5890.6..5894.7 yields 7.52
